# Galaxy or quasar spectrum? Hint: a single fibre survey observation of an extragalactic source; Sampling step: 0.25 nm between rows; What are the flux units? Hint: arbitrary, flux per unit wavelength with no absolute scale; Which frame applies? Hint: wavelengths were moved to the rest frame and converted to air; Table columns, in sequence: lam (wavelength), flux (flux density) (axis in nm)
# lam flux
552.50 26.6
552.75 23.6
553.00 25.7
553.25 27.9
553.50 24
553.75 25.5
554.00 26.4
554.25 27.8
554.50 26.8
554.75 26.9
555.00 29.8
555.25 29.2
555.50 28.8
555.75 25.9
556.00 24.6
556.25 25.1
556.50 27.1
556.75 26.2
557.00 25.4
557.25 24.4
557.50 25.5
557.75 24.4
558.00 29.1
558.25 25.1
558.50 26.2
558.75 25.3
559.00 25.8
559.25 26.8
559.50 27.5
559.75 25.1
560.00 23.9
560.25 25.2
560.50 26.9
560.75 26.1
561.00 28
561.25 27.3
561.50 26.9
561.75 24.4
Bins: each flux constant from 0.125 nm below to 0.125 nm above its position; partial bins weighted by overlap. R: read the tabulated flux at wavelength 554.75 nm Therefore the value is 26.9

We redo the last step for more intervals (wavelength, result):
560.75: 26.1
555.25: 29.2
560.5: 26.9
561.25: 27.3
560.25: 25.2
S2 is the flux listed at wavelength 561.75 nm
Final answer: 24.4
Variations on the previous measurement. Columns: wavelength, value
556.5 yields 27.1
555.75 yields 25.9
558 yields 29.1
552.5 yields 26.6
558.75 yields 25.3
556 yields 24.6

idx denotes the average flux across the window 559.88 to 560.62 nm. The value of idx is 25.3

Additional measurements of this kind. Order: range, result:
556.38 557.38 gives 25.8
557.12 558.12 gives 25.8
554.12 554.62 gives 27.3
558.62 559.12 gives 25.6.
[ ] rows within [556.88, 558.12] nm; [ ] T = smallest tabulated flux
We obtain 24.4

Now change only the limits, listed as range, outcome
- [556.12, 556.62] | 25.1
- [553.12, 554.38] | 24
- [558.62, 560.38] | 23.9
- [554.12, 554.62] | 26.8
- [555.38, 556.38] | 24.6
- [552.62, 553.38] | 23.6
